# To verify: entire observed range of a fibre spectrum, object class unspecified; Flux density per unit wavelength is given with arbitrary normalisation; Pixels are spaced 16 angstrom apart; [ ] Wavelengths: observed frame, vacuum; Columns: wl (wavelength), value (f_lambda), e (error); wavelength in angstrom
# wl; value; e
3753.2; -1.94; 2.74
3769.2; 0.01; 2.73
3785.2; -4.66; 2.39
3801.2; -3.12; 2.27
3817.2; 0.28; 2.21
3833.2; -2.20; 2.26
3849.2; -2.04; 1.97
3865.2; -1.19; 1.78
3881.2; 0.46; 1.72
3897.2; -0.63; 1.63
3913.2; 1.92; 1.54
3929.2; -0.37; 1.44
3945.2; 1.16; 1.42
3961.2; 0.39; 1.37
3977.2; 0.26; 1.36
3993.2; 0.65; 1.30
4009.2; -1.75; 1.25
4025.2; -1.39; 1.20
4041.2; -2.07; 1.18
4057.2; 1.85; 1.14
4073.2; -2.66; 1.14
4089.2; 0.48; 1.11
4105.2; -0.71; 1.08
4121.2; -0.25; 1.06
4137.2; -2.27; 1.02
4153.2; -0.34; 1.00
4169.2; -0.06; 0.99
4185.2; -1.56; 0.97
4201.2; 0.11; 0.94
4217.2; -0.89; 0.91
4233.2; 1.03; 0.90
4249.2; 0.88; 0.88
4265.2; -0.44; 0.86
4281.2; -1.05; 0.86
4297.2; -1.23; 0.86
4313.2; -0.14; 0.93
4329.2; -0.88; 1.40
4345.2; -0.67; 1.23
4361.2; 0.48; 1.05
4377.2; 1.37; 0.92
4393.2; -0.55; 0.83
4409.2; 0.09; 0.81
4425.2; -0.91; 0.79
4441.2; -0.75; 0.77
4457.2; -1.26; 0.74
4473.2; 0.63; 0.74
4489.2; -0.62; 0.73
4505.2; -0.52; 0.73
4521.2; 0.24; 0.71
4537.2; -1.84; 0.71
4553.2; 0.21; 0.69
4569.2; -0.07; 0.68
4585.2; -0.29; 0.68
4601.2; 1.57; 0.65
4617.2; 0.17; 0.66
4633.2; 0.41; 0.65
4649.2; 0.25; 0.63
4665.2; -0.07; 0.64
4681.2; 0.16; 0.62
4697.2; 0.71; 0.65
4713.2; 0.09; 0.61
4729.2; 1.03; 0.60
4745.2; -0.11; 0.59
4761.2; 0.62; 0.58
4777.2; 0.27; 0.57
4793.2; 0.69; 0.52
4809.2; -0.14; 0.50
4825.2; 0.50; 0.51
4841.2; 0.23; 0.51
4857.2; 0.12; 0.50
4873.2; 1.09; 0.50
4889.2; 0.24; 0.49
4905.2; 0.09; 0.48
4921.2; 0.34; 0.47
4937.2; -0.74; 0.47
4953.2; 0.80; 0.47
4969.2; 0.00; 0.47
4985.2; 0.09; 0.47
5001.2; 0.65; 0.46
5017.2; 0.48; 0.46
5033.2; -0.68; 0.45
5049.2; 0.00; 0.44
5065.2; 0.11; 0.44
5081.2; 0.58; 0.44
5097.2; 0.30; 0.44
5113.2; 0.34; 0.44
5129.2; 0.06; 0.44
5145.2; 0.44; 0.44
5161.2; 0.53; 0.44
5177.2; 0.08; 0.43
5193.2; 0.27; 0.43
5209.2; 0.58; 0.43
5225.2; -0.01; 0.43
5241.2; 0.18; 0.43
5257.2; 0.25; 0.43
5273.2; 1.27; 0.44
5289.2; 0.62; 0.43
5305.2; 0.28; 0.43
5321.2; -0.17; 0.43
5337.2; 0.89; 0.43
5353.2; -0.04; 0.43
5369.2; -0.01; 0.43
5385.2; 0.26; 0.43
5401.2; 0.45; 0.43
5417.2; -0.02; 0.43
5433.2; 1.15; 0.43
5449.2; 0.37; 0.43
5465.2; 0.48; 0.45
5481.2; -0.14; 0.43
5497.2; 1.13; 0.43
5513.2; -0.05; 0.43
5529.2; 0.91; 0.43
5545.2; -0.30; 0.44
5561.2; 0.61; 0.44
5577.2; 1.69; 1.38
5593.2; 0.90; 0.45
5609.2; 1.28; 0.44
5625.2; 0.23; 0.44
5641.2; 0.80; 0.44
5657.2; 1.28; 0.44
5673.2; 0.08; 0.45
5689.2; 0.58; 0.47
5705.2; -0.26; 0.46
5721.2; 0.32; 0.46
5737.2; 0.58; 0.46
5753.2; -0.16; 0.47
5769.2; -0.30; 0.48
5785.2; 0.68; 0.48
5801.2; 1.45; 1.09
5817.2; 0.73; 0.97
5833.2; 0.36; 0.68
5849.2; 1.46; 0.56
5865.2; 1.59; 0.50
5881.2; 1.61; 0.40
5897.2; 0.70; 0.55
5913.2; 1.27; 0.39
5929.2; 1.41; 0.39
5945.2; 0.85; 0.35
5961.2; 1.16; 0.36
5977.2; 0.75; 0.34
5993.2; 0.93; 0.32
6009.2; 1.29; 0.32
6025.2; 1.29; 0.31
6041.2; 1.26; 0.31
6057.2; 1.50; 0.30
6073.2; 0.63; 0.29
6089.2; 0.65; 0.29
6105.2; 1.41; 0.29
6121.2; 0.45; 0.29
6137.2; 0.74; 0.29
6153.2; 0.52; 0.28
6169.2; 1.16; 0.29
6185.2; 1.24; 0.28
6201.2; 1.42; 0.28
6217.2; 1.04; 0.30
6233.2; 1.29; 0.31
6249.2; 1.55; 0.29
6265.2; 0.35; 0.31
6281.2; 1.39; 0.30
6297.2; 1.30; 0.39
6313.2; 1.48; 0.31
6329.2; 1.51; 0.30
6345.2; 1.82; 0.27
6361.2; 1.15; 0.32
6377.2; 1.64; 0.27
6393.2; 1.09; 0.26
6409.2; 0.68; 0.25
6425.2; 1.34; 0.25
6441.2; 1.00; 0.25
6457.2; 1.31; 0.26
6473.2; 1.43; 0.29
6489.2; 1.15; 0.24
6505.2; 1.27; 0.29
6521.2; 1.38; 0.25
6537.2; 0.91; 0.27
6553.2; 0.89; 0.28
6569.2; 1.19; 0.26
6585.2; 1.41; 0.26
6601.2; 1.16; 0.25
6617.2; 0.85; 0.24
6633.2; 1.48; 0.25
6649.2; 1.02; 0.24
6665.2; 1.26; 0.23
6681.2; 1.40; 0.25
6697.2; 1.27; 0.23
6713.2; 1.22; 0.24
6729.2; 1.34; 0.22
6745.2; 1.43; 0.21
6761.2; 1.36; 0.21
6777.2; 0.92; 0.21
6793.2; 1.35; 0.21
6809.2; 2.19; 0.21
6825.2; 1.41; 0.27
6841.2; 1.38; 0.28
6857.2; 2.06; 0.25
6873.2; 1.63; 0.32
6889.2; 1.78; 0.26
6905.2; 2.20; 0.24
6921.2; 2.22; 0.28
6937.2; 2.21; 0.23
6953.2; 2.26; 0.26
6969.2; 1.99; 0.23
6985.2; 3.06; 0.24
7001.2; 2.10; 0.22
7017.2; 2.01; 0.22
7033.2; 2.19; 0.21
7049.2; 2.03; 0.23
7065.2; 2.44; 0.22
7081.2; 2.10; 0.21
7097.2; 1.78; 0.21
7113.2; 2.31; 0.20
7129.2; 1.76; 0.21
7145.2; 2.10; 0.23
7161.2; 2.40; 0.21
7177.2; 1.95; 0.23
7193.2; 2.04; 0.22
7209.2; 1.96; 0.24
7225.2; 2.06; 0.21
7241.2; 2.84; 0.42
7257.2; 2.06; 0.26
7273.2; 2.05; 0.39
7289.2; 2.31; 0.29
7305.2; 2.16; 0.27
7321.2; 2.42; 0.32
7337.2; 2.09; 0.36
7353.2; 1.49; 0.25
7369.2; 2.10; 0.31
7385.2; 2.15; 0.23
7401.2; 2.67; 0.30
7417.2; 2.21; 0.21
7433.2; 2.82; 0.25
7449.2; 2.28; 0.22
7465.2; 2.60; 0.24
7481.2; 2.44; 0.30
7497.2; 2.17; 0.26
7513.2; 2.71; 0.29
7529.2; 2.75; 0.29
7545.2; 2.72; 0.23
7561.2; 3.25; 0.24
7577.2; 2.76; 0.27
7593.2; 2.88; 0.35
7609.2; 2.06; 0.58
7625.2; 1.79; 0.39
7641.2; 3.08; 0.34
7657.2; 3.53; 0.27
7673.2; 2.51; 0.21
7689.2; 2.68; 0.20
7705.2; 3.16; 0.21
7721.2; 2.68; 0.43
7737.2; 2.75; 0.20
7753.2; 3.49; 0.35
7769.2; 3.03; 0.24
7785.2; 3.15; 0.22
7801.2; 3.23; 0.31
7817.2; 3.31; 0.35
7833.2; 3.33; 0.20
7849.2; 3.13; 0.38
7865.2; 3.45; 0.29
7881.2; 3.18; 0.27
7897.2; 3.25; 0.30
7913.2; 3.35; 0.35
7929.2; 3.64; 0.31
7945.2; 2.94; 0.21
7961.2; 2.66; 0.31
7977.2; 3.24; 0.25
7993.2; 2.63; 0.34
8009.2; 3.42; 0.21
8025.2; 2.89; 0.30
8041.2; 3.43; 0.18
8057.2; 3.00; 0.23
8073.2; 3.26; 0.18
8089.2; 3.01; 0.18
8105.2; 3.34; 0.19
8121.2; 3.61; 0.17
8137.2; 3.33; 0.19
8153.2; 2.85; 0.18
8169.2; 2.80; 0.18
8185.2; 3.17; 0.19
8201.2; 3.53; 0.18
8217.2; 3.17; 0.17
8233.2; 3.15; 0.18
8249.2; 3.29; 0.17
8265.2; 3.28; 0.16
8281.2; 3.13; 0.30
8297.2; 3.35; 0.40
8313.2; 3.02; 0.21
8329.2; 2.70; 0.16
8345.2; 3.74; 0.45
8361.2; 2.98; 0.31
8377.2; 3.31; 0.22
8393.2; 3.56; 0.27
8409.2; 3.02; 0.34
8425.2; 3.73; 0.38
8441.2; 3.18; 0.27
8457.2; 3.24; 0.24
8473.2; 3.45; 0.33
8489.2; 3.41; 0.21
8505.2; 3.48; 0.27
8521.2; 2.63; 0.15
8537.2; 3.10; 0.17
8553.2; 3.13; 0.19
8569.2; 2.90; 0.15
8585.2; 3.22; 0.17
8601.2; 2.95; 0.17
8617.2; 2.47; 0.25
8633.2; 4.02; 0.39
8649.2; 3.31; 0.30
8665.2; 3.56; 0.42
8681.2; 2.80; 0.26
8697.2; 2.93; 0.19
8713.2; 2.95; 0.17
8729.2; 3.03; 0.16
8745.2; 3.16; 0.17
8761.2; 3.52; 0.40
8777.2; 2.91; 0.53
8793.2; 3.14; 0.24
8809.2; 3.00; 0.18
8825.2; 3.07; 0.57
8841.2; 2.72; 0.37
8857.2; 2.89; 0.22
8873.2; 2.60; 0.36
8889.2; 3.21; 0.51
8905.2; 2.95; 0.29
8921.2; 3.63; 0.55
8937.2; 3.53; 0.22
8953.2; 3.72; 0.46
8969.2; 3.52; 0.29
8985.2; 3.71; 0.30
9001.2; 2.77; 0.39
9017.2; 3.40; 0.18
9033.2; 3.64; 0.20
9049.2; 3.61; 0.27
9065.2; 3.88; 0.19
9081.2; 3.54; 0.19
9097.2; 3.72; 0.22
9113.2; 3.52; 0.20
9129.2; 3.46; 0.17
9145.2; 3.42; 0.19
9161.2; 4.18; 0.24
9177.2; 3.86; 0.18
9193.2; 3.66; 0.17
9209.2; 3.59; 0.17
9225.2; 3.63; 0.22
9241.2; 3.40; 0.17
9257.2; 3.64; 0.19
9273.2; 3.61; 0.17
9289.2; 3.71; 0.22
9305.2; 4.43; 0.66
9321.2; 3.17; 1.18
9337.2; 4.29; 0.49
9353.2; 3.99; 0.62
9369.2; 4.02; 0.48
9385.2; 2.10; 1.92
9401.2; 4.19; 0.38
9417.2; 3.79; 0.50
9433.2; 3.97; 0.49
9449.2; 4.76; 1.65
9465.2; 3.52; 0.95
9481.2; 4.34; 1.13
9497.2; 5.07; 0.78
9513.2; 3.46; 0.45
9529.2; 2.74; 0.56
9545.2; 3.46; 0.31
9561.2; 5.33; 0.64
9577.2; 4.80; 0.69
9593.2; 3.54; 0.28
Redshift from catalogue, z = 0.71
